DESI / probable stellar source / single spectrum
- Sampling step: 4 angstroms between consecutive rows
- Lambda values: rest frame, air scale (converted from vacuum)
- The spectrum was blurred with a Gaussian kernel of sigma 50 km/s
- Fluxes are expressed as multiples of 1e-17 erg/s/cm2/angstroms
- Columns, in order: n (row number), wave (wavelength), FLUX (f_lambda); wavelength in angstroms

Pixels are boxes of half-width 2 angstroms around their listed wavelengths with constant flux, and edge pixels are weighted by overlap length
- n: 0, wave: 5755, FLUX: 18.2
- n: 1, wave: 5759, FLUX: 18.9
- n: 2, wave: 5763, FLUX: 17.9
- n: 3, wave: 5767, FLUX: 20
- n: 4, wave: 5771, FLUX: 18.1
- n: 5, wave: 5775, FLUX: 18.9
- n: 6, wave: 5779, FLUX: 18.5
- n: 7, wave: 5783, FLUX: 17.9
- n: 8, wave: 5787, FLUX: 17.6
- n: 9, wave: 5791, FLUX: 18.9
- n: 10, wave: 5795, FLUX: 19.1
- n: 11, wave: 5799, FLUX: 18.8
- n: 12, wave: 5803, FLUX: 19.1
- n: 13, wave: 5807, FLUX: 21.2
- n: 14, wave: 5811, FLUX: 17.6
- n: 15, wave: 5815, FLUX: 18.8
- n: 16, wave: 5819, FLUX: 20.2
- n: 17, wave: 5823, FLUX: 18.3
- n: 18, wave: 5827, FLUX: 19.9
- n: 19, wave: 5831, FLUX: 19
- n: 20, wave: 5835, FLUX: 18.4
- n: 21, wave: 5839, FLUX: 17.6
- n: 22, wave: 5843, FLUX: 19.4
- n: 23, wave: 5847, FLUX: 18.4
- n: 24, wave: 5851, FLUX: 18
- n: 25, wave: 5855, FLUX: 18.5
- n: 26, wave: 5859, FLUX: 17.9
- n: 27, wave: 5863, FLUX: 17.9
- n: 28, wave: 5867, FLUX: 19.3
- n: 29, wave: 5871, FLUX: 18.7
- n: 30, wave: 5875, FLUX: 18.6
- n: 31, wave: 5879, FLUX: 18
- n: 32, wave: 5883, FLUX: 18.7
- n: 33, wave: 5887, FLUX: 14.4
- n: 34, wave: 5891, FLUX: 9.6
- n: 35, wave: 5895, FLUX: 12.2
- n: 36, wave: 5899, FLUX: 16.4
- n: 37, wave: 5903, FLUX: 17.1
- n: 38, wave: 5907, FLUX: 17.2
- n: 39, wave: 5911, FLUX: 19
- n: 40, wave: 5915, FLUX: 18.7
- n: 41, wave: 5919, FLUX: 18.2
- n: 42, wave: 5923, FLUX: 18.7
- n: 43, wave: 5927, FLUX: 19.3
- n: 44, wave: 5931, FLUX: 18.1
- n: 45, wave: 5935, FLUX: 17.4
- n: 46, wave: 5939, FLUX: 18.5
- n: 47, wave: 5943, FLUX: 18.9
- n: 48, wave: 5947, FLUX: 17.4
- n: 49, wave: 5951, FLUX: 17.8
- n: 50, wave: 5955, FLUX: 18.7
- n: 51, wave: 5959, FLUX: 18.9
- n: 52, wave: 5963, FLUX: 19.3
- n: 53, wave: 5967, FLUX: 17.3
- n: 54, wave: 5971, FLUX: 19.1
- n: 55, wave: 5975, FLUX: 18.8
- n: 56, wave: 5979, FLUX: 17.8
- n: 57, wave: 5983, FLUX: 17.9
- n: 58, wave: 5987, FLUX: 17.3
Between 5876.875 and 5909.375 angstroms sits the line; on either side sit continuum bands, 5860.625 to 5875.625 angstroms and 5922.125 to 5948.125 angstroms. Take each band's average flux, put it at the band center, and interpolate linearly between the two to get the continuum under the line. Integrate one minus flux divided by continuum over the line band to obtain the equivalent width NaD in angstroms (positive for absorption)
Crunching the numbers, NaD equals 5.28 angstroms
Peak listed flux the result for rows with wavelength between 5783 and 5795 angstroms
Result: 19.1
